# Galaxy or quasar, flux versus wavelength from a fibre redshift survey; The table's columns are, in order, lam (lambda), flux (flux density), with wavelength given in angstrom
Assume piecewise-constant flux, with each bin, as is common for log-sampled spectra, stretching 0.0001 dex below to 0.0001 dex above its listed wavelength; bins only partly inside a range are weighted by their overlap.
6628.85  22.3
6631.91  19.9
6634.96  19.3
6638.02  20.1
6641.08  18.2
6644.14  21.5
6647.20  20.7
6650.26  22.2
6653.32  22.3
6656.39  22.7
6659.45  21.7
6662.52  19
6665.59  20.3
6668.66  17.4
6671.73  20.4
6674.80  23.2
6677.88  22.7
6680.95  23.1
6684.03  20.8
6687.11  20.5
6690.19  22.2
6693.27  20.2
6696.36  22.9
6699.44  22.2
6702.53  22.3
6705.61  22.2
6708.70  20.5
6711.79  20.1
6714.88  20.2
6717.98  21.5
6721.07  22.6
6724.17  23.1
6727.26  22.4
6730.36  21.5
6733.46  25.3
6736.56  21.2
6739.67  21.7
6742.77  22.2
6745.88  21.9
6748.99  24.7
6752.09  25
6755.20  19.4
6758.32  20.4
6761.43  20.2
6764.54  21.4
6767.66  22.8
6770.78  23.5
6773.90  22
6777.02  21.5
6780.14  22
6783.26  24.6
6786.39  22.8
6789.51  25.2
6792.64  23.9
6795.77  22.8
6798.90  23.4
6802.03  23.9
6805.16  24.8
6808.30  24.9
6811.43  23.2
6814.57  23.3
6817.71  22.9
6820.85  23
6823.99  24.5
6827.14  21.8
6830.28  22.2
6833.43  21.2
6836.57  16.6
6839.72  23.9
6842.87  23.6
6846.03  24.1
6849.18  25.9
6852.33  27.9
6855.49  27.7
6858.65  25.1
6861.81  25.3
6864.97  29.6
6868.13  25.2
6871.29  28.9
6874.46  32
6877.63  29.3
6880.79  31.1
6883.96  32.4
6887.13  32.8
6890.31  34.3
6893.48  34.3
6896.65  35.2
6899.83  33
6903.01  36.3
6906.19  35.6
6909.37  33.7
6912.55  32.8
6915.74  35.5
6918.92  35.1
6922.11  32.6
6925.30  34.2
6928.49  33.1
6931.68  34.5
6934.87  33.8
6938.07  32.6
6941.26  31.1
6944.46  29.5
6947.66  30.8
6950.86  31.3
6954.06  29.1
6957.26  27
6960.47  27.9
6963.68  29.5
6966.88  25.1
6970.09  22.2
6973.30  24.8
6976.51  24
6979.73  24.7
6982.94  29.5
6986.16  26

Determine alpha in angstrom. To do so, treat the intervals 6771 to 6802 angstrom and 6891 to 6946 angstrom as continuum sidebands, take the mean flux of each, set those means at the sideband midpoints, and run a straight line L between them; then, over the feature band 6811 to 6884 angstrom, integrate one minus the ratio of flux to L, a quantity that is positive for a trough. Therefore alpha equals 7.2 angstrom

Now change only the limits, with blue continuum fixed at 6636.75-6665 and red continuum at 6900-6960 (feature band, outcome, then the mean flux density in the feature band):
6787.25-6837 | 8.1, 23.1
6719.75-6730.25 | 0.7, 22.5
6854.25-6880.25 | 1.7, 28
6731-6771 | 4.6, 22.2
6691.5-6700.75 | 0.4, 21.8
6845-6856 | 1.1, 26.4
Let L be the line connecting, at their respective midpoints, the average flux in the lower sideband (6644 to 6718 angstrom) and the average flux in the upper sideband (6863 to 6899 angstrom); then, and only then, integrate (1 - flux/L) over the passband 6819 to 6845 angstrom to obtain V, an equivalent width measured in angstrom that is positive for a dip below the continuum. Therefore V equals 6.06 angstrom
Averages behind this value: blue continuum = 21.3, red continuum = 31.3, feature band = 22.1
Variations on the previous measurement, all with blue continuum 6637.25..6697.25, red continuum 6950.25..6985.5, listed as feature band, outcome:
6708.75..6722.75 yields 0.6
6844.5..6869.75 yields -1.8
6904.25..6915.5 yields -3.8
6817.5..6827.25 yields 0.3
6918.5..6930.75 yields -3.7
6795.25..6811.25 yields -0.2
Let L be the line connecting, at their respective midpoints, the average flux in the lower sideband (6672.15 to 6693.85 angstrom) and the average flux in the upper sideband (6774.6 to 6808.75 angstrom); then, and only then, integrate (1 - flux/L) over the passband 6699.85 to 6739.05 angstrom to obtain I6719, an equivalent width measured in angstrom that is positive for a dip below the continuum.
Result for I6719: 0.8 angstrom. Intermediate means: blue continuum 21.8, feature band 21.9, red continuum 23.5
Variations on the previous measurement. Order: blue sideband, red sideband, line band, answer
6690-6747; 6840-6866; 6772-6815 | 1.27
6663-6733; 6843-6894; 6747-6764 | 1.46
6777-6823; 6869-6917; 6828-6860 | 4.93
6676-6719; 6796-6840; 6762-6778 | 0.11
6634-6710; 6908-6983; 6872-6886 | -1.56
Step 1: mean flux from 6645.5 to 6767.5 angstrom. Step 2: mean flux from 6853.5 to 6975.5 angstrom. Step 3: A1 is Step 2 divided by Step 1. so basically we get 1.4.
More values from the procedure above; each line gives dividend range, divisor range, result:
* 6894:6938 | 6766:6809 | 1.46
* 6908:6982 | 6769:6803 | 1.30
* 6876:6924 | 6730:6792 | 1.49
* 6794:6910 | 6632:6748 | 1.27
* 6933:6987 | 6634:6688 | 1.35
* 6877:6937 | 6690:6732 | 1.55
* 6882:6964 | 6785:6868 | 1.36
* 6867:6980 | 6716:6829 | 1.36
